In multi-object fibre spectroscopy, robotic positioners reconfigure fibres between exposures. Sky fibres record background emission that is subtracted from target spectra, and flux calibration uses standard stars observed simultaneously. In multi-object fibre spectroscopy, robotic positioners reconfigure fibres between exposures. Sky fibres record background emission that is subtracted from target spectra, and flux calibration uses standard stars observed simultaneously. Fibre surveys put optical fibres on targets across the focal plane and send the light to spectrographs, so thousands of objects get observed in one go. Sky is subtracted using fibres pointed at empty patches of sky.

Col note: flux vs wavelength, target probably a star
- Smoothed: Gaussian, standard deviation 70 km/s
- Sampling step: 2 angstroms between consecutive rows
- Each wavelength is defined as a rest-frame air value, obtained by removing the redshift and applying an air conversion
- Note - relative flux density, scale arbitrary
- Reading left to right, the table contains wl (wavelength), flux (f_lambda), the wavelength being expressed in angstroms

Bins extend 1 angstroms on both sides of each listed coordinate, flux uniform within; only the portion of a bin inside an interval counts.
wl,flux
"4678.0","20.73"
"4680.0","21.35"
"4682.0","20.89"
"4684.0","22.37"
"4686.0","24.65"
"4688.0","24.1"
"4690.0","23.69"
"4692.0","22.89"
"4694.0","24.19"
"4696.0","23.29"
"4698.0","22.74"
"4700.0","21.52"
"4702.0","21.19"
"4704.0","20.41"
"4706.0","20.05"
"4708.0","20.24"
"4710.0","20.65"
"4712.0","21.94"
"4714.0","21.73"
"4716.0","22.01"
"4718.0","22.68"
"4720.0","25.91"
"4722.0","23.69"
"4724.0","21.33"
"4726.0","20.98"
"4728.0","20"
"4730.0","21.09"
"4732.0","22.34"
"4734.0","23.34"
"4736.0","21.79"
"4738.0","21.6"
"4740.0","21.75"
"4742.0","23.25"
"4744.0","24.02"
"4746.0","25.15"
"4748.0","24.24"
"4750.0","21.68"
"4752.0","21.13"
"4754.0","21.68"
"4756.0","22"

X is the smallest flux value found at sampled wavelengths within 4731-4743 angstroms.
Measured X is 21.6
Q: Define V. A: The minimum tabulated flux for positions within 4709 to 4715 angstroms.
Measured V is 20.65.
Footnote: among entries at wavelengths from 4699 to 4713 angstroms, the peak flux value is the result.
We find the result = 21.94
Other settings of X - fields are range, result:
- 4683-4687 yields 22.37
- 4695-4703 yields 21.19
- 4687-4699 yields 22.74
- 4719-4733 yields 20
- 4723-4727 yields 20.98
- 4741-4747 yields 23.25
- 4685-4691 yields 23.69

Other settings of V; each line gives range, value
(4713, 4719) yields 21.73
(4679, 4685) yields 20.89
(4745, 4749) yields 24.24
